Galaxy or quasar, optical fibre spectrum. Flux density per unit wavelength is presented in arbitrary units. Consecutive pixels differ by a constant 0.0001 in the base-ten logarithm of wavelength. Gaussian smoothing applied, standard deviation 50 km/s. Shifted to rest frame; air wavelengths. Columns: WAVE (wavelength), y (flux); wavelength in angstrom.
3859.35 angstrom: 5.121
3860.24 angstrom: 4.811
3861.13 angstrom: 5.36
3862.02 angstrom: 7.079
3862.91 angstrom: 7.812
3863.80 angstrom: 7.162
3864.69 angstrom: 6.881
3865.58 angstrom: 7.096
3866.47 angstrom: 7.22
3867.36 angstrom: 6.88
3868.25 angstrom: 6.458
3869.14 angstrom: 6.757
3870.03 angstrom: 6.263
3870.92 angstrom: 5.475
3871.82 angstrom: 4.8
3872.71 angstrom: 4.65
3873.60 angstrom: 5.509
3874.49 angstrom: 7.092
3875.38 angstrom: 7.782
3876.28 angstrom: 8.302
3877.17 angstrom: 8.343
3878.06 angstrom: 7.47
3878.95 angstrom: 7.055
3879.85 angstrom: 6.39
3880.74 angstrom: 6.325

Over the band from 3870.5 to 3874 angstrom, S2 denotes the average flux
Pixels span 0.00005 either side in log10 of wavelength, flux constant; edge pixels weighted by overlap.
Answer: 5.09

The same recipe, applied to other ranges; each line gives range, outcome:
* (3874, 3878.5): 7.78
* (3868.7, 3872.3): 5.8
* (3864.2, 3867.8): 7.02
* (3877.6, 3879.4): 7.28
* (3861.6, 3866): 7.21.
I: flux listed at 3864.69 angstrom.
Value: 6.881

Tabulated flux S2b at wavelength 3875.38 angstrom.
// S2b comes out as 7.782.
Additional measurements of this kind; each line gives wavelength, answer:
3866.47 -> 7.22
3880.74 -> 6.325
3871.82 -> 4.8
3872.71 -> 4.65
